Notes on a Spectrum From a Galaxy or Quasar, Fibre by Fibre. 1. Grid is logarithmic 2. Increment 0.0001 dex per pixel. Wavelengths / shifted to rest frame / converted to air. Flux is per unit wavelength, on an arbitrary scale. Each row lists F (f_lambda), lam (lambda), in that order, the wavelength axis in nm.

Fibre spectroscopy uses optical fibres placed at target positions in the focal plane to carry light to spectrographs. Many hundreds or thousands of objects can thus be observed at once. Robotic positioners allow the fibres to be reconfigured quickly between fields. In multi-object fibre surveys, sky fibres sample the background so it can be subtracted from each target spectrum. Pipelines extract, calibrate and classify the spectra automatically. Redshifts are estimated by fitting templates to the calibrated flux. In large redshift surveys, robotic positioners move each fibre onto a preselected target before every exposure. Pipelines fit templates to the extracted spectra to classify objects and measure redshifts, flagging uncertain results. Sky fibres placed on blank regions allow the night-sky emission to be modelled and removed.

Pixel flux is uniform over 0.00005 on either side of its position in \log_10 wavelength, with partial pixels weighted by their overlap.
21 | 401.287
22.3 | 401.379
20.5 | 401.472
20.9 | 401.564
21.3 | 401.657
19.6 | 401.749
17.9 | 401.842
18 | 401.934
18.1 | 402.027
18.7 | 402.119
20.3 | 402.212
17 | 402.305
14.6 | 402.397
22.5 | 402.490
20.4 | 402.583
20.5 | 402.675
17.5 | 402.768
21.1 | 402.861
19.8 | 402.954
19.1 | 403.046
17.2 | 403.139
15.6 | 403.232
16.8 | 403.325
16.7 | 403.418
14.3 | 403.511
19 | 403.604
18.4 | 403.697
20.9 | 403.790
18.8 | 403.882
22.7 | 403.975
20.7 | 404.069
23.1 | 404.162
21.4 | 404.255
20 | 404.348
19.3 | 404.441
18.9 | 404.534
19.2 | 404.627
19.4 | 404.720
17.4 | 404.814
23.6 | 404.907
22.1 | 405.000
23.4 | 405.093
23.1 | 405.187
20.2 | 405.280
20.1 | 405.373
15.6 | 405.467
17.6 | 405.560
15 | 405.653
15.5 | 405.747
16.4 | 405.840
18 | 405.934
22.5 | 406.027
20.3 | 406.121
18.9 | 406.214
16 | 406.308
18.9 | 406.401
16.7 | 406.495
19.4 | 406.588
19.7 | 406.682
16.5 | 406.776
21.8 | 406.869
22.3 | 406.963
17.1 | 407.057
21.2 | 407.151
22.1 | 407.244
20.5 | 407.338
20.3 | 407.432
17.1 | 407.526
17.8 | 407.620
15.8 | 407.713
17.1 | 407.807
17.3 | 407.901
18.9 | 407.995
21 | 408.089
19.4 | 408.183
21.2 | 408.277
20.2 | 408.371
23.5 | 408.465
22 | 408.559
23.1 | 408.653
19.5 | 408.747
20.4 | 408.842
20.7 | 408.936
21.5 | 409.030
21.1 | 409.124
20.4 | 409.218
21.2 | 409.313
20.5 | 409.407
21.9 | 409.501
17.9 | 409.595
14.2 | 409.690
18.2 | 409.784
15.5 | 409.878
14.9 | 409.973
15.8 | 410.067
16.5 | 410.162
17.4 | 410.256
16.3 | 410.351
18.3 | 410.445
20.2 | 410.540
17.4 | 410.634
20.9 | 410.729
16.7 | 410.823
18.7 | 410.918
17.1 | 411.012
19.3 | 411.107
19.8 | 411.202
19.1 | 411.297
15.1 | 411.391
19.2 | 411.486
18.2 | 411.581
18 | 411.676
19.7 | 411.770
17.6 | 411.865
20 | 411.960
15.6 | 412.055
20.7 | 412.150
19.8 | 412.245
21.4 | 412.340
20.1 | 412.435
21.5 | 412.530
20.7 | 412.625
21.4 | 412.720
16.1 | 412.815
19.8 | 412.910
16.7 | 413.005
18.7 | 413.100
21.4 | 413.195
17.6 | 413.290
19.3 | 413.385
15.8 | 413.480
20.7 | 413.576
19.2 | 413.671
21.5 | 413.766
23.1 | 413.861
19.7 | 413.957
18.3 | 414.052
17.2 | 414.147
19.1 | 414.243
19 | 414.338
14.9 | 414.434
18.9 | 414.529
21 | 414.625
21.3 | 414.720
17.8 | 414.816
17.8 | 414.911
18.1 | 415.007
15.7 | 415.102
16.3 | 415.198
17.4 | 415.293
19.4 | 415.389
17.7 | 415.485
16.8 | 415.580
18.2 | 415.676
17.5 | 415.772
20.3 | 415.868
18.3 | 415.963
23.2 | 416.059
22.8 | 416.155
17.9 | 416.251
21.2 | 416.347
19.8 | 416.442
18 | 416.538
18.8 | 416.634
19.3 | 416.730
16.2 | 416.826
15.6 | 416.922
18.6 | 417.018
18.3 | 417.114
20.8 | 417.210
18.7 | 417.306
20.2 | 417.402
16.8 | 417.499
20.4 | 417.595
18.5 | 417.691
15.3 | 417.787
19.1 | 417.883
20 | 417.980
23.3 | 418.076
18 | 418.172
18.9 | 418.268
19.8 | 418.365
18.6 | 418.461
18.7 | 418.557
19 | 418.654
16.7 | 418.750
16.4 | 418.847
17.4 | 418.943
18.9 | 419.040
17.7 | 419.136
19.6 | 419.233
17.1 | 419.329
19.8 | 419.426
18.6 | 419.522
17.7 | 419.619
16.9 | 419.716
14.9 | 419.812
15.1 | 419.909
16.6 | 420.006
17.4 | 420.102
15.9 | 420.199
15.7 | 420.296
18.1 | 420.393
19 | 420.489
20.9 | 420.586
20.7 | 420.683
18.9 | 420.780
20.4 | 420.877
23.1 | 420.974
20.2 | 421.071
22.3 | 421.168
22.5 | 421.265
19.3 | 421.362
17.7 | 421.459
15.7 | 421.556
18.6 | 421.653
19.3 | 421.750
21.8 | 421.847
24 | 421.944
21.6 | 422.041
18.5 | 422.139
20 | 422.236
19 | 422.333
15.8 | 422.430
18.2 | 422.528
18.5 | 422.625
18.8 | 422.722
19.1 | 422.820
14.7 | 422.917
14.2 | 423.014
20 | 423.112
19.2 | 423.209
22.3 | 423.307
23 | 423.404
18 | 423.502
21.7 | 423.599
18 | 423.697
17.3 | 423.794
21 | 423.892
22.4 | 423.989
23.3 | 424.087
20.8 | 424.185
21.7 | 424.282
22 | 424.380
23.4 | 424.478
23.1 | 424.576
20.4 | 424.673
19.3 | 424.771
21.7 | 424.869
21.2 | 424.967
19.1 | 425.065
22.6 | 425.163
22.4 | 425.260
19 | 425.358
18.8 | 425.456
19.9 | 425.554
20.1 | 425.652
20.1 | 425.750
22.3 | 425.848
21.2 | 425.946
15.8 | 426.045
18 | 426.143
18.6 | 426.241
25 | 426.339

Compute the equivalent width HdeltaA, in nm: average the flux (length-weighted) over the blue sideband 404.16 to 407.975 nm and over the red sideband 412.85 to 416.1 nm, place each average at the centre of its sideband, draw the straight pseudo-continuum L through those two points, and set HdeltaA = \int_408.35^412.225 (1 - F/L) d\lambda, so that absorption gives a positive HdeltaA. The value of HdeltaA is 0.02 nm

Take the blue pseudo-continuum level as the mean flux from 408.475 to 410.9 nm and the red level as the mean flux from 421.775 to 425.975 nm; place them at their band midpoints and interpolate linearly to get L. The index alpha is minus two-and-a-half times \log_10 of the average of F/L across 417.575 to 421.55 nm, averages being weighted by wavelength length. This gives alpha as 0.07 mag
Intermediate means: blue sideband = 19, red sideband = 20.2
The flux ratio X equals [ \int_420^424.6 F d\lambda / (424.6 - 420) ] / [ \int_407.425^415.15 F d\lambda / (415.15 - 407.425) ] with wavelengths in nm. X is 1.0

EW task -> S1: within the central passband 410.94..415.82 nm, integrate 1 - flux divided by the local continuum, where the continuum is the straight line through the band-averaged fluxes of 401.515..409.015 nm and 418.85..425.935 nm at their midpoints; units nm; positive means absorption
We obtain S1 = 0.17 nm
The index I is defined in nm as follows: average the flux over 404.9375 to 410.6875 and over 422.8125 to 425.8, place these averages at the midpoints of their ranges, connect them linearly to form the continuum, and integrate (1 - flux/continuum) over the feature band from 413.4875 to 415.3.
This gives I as 0.08 nm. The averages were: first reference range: 19.1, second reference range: 20.3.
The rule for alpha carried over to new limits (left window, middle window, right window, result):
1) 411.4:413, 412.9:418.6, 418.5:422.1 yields 0.01 mag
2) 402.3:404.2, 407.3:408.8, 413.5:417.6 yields -0.04 mag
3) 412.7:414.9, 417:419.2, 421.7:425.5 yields 0.05 mag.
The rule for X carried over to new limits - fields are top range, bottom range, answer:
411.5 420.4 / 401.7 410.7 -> 0.97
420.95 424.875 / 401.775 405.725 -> 1.04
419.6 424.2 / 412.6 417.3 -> 1.02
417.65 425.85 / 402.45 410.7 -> 1.01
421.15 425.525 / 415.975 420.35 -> 1.09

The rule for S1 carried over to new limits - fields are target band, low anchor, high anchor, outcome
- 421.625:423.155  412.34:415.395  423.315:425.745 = 0.119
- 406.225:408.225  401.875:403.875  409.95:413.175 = -0.045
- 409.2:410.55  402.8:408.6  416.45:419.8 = 0.083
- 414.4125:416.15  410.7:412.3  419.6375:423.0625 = 0.006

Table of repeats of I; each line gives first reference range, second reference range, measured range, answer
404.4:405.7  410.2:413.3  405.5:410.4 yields 0.088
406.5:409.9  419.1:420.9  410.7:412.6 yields 0.022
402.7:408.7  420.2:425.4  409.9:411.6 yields 0.150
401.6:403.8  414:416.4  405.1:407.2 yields -0.034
